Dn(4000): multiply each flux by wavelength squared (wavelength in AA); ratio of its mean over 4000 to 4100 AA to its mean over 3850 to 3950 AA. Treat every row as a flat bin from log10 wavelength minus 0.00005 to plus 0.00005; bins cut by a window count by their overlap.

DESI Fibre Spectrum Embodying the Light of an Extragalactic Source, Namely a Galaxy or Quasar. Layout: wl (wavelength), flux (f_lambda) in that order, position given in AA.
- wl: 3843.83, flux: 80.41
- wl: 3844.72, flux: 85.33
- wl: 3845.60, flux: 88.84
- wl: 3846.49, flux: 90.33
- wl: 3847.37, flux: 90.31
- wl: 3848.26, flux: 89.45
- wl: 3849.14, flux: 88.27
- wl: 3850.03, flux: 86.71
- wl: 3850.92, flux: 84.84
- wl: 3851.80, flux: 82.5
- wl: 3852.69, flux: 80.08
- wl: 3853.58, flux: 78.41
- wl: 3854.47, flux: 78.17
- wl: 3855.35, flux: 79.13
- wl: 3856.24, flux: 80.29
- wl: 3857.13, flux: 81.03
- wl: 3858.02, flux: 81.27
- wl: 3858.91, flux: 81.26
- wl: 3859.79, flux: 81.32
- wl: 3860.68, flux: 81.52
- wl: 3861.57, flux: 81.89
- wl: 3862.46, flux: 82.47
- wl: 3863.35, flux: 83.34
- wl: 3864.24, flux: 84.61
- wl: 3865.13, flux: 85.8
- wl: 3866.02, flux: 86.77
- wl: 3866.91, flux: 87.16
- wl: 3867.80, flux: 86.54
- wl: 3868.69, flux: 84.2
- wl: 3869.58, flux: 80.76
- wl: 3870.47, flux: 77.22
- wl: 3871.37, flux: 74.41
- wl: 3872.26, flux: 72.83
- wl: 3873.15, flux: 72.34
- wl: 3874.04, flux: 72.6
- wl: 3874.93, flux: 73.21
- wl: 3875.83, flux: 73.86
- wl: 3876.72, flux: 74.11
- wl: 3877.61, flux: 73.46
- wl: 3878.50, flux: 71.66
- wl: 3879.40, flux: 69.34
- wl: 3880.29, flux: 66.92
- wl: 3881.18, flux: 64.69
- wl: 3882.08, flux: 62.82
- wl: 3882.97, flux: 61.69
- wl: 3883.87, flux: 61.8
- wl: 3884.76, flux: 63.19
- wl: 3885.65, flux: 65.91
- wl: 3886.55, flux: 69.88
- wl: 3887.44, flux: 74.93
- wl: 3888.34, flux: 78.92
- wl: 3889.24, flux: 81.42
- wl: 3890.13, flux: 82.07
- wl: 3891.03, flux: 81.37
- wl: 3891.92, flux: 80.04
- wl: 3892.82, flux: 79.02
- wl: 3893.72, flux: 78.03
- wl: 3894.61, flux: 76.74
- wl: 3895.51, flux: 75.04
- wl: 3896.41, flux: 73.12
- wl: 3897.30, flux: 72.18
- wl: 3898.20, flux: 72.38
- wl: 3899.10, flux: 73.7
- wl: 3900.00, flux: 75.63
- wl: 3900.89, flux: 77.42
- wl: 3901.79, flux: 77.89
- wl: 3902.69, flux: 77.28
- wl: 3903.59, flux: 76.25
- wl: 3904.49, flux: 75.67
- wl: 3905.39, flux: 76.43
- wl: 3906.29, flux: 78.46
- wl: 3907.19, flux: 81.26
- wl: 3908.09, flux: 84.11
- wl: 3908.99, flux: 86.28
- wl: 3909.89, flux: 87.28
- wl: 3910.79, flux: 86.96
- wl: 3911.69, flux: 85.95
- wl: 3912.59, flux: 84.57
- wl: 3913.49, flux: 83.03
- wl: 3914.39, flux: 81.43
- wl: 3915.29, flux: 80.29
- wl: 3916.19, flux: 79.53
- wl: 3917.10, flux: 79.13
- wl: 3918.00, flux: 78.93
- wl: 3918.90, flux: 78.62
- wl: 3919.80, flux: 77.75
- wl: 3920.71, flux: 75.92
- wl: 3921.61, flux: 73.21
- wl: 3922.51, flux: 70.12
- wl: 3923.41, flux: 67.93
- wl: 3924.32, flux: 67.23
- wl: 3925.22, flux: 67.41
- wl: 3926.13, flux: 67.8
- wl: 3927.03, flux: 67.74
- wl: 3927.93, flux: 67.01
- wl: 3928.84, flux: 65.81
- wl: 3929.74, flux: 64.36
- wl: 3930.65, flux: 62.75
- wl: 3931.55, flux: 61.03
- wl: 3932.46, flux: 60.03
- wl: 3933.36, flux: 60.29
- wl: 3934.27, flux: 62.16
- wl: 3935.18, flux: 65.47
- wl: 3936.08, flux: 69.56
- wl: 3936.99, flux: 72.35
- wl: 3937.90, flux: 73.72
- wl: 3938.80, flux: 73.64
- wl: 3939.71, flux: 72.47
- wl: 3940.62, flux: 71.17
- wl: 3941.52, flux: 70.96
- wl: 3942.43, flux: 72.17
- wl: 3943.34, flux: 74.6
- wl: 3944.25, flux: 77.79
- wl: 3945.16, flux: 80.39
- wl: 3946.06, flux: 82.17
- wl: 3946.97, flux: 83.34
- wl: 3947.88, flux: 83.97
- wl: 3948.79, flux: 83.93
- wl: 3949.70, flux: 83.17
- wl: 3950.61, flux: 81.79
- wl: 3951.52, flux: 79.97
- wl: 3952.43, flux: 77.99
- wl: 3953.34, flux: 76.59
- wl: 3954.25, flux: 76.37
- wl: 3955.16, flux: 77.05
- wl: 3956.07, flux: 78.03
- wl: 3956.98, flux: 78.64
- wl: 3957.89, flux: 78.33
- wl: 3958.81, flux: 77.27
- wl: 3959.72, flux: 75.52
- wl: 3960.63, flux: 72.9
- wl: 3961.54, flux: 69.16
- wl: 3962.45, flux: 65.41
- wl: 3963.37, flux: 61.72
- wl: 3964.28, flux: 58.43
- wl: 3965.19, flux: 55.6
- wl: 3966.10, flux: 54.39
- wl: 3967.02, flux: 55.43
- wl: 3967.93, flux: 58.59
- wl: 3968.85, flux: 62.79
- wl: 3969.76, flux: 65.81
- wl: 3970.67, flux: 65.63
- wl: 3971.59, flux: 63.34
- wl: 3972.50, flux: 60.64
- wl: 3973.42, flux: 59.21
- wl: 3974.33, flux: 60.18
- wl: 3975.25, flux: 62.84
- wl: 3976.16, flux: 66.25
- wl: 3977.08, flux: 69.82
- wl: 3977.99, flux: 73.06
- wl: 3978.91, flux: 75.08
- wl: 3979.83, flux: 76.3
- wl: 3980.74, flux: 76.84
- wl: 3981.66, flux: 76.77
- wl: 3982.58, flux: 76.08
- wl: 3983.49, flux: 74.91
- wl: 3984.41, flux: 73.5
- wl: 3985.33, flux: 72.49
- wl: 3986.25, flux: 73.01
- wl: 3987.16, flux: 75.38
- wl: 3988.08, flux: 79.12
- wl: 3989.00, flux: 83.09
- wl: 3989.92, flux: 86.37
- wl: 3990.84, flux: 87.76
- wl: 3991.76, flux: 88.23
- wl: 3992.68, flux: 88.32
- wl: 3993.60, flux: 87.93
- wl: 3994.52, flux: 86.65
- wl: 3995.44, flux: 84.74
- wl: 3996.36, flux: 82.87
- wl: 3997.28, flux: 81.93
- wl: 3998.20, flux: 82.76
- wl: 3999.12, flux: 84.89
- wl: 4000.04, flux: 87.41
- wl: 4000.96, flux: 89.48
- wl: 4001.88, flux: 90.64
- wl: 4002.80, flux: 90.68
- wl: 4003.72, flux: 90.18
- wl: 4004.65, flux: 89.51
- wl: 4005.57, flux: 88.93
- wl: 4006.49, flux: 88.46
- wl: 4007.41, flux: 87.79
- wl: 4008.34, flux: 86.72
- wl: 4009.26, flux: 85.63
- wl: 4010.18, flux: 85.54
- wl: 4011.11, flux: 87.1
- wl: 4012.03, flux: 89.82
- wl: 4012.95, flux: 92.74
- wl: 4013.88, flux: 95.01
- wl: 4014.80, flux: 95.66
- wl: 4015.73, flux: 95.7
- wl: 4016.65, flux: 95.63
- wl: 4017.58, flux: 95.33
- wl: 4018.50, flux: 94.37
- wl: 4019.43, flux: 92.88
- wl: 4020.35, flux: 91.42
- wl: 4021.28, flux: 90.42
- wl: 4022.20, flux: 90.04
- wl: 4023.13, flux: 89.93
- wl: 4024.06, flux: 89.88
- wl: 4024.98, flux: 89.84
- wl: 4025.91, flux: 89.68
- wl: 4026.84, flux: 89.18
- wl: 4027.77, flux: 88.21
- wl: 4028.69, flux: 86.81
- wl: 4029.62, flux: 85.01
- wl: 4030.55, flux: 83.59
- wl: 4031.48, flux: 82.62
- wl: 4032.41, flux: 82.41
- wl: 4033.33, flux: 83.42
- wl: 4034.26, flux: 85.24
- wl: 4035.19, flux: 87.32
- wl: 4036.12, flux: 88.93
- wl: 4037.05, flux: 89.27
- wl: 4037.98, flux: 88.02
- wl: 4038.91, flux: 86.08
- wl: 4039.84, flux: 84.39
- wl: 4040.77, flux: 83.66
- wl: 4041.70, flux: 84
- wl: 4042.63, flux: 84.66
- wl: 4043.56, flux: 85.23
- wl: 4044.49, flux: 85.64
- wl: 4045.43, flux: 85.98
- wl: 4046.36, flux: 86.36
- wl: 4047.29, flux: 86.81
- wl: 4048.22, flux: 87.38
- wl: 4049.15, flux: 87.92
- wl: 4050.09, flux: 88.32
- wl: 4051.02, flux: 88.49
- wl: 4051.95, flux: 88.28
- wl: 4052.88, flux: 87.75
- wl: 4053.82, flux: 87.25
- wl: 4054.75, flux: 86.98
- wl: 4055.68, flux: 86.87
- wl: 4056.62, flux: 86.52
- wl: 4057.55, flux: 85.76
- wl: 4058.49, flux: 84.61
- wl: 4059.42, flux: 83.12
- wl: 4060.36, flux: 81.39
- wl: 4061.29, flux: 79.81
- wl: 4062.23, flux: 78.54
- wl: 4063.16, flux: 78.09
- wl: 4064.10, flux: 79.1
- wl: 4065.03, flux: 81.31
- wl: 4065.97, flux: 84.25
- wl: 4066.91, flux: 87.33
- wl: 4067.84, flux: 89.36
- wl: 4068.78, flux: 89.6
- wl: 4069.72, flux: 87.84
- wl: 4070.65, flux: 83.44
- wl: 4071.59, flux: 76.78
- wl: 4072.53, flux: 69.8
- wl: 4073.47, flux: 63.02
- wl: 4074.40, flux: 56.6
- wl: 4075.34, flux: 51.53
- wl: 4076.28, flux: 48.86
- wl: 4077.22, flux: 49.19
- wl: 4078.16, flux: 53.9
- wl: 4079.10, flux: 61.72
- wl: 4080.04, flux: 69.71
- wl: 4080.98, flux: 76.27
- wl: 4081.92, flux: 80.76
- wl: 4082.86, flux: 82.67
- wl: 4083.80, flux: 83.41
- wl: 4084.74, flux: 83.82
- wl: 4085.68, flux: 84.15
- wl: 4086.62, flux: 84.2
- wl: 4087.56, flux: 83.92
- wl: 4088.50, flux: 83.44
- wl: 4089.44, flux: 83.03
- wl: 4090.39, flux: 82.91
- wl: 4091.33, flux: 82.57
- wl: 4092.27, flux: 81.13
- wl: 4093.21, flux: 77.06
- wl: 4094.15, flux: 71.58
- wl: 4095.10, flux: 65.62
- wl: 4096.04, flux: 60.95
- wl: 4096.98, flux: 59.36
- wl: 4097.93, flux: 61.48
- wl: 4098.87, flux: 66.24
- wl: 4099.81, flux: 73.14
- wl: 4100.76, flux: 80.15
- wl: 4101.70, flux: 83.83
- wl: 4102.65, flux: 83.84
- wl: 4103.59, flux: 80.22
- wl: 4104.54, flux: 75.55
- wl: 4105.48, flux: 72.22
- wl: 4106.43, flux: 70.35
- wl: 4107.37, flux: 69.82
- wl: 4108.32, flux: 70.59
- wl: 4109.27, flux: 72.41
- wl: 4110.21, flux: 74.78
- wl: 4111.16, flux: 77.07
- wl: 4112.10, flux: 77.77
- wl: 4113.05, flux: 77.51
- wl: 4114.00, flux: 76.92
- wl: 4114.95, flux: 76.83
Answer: 1.18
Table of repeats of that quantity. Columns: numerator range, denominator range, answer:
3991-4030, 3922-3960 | 1.27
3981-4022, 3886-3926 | 1.17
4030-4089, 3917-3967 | 1.19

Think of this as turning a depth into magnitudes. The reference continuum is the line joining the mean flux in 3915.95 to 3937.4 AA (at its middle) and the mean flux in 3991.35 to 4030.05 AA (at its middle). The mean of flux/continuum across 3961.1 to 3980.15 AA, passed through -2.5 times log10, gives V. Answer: 0.24 mag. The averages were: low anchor 69.1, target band 63.7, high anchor 89.2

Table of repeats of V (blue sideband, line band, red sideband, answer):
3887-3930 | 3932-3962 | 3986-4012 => 0.081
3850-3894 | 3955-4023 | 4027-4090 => 0.008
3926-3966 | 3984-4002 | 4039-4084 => -0.112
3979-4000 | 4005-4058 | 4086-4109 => -0.123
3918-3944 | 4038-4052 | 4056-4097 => -0.154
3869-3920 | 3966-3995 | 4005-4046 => 0.161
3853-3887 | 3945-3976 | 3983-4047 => 0.170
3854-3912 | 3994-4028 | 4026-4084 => -0.120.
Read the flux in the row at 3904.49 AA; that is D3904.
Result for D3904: 75.67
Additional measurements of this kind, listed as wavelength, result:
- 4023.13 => 89.93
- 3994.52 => 86.65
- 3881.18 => 64.69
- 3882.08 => 62.82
